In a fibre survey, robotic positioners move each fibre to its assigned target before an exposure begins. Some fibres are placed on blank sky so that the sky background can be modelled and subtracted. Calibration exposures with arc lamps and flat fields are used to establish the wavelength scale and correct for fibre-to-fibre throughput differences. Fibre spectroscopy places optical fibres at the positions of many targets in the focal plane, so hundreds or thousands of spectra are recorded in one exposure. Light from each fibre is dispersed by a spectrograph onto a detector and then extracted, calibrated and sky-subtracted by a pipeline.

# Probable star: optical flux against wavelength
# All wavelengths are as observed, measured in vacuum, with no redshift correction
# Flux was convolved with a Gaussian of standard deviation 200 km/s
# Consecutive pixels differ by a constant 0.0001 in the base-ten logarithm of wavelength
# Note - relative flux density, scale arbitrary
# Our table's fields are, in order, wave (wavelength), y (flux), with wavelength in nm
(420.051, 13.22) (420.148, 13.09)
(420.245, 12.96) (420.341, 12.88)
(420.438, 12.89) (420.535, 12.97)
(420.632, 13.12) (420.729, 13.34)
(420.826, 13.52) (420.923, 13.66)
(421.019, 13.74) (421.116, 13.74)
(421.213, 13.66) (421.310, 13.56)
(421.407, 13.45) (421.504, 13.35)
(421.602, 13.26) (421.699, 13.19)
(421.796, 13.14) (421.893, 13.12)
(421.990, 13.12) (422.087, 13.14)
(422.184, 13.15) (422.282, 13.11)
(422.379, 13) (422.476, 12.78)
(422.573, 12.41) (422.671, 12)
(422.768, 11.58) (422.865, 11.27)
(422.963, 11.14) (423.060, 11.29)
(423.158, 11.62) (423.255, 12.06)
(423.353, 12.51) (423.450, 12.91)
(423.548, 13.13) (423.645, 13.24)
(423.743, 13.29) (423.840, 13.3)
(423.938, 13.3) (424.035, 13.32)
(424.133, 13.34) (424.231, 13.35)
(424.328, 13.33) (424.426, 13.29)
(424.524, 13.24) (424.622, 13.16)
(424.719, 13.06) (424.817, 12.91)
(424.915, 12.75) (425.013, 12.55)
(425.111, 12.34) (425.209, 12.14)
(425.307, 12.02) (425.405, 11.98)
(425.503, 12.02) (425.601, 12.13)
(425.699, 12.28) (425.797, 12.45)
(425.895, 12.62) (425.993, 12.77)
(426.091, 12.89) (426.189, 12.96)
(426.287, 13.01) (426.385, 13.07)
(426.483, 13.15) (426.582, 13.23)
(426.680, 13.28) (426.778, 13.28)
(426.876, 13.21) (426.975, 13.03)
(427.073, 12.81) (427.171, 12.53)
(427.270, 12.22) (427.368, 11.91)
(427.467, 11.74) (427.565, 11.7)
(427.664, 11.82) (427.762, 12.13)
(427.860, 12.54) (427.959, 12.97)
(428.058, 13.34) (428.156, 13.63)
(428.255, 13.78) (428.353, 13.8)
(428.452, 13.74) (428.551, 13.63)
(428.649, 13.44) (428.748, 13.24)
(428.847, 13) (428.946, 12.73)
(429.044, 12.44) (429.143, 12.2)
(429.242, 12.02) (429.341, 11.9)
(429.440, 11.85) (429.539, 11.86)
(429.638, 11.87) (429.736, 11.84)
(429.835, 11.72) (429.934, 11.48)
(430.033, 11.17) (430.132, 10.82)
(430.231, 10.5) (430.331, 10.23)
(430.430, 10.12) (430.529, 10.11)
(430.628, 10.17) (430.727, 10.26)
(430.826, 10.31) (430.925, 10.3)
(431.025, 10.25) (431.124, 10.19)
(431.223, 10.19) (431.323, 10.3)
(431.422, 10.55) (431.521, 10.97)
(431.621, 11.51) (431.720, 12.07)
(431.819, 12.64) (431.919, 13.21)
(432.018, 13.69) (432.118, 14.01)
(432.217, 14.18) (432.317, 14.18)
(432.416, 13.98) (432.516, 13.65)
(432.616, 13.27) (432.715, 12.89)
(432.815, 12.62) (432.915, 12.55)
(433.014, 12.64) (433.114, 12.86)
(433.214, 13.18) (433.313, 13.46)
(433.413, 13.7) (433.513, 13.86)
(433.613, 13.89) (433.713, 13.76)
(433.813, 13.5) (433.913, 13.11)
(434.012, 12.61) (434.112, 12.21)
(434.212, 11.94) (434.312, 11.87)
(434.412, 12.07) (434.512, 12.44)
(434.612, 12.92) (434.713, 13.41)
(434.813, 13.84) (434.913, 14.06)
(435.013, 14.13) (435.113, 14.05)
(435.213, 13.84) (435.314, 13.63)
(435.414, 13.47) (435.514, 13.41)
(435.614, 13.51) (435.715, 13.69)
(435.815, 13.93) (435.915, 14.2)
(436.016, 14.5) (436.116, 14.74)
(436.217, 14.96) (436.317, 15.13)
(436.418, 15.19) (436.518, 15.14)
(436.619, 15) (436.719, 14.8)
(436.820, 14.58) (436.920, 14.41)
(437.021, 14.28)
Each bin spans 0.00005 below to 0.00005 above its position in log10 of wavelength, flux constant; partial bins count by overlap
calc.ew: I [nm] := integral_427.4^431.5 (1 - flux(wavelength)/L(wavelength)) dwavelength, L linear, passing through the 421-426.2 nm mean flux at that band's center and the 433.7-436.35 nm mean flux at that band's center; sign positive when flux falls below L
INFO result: 0.44 nm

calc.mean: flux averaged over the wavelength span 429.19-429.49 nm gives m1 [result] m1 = 11.9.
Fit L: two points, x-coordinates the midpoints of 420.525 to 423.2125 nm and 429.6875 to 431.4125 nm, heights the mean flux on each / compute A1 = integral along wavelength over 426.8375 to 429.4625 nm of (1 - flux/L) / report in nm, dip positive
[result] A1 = -0.35 nm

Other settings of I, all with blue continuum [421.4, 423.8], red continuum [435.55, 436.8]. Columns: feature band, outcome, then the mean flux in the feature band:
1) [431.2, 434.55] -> 0.31 nm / 12.8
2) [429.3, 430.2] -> 0.14 nm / 11.6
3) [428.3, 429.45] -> 0.06 nm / 12.9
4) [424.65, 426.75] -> 0.07 nm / 12.7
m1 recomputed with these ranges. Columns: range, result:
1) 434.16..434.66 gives 12.2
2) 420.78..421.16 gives 13.7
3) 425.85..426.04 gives 12.7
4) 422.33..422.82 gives 12.4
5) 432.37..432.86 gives 13.3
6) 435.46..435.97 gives 13.8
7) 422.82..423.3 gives 11.5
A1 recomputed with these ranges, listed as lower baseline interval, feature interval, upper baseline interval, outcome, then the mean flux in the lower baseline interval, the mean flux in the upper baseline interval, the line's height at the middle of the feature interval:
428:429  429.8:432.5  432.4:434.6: 0.35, 13.4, 13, 13.2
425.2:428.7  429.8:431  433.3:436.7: 0.24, 12.8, 13.7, 13.2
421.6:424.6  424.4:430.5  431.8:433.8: 0.28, 12.8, 13.4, 13.1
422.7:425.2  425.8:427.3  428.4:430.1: -0.05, 12.7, 12.3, 12.5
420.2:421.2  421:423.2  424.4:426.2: 0.06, 13.3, 12.6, 13.1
